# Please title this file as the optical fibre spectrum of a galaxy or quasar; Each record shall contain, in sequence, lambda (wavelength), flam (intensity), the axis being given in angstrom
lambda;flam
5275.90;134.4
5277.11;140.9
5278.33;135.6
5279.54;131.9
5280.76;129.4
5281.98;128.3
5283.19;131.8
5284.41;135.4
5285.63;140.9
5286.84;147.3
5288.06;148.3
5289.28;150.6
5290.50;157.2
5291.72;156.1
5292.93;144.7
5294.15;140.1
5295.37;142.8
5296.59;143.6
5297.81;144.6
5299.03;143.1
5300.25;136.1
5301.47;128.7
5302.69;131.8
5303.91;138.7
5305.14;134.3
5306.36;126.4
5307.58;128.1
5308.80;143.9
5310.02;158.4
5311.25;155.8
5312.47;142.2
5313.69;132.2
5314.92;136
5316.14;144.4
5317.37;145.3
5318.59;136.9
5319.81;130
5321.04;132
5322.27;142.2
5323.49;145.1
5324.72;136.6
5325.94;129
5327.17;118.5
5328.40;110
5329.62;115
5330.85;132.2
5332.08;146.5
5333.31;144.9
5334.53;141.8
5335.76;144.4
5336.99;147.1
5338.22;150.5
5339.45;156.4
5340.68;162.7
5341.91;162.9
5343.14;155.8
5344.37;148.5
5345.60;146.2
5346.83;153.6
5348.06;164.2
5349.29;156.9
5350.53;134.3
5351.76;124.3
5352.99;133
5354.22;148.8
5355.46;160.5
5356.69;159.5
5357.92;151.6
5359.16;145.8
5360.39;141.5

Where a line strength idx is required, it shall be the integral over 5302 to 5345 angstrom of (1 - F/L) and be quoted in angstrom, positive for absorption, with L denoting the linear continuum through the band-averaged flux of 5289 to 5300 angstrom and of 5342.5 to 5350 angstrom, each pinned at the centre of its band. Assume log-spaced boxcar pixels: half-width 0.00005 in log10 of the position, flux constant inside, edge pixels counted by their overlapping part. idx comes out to 3.0 angstrom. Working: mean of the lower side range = 147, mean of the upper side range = 154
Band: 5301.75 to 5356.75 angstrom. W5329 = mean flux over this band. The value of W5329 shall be 142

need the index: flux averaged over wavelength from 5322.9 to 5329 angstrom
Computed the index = 128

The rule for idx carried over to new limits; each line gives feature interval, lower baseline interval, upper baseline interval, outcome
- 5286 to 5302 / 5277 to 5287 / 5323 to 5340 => -1.12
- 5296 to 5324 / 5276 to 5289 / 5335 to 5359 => 0.73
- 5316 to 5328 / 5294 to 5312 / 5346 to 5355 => 0.57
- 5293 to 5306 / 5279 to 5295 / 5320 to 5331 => -0.08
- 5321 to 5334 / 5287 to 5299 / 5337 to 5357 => 1.52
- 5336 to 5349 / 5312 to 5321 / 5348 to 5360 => -0.94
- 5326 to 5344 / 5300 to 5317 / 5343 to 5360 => 0.37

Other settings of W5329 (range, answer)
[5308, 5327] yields 140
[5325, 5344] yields 141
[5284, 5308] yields 141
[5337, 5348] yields 155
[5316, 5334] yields 134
